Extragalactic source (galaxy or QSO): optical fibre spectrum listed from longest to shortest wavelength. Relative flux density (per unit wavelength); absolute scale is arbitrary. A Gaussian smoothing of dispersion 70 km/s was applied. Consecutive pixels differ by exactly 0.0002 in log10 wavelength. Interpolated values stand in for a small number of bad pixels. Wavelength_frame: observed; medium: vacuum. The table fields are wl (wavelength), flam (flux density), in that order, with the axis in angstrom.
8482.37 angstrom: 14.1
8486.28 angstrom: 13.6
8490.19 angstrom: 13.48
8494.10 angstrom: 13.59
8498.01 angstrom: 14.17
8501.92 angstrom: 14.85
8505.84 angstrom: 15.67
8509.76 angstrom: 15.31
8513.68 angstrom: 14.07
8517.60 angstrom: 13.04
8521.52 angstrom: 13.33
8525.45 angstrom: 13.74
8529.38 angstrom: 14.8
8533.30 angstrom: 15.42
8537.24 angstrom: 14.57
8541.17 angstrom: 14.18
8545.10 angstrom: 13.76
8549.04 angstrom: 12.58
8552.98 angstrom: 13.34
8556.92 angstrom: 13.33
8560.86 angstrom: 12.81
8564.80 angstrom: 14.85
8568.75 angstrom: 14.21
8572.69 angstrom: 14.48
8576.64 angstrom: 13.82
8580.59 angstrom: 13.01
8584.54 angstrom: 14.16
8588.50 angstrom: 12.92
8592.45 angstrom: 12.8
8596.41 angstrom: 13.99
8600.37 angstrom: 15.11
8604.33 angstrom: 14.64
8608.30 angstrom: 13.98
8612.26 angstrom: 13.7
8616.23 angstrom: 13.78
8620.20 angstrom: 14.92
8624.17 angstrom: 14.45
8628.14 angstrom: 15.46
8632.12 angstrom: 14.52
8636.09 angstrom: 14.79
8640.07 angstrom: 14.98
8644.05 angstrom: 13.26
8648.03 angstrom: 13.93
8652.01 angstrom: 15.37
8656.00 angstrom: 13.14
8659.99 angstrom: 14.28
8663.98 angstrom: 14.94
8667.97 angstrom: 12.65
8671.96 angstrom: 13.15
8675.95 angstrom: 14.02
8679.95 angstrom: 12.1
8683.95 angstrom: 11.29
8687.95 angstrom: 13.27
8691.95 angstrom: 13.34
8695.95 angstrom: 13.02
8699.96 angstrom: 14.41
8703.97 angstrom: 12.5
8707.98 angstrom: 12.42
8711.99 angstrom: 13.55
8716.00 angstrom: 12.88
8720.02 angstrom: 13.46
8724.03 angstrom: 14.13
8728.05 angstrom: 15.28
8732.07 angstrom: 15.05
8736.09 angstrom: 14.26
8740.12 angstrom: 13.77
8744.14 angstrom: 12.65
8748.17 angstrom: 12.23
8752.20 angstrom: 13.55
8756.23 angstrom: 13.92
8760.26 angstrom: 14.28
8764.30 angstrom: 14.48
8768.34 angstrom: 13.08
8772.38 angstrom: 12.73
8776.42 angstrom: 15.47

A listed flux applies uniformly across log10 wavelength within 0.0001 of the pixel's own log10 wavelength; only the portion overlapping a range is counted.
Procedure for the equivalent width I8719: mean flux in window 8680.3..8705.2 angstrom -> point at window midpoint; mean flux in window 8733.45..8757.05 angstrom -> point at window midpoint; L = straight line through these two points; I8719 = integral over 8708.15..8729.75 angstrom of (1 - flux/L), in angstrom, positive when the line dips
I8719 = -0.9 angstrom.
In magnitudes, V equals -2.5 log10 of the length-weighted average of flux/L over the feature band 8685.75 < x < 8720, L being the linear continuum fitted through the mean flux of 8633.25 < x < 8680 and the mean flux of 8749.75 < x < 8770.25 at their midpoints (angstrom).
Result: 0.06 mag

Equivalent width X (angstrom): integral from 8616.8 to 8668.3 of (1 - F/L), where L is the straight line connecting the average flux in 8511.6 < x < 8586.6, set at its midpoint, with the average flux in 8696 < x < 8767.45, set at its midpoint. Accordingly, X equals -2.4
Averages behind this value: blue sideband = 13.9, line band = 14.4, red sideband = 13.7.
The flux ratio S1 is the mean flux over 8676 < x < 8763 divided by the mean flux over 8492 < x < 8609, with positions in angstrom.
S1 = 0.96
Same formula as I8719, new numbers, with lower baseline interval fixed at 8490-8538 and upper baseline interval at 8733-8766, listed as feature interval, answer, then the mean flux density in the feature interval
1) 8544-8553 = 0.69 angstrom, 13.1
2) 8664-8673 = 0.38 angstrom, 13.3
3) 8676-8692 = 1.48 angstrom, 12.6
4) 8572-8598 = 1.09 angstrom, 13.5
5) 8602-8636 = -1.01 angstrom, 14.5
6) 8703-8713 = 0.73 angstrom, 12.8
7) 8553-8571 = 0.56 angstrom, 13.8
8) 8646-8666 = -0.56 angstrom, 14.3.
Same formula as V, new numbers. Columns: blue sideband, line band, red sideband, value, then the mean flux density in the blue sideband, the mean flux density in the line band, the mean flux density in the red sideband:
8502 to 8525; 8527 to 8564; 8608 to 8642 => 0.04 mag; 14.3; 13.9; 14.5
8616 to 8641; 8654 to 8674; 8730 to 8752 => 0.06 mag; 14.8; 13.6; 13.6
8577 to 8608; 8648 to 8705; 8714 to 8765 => 0.03 mag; 13.8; 13.4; 13.8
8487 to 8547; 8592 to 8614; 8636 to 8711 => -0.02 mag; 14.3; 14.1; 13.5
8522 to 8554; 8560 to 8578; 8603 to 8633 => 0.00 mag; 14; 14.1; 14.4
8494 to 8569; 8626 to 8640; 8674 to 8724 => -0.11 mag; 14.1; 14.9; 13.1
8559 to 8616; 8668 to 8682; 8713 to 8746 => 0.07 mag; 13.9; 13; 13.9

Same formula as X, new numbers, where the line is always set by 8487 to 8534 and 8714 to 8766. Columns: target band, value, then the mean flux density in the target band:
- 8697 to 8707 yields 0.4 angstrom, 13.3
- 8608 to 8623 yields -0.1 angstrom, 14.1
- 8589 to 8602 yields 0.3 angstrom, 13.8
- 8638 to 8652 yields -0.2 angstrom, 14.2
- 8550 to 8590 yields 1.3 angstrom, 13.7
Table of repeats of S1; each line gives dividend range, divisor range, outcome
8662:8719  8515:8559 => 0.95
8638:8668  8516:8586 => 1.02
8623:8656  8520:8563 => 1.05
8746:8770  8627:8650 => 0.94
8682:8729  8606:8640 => 0.92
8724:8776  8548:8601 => 1.01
